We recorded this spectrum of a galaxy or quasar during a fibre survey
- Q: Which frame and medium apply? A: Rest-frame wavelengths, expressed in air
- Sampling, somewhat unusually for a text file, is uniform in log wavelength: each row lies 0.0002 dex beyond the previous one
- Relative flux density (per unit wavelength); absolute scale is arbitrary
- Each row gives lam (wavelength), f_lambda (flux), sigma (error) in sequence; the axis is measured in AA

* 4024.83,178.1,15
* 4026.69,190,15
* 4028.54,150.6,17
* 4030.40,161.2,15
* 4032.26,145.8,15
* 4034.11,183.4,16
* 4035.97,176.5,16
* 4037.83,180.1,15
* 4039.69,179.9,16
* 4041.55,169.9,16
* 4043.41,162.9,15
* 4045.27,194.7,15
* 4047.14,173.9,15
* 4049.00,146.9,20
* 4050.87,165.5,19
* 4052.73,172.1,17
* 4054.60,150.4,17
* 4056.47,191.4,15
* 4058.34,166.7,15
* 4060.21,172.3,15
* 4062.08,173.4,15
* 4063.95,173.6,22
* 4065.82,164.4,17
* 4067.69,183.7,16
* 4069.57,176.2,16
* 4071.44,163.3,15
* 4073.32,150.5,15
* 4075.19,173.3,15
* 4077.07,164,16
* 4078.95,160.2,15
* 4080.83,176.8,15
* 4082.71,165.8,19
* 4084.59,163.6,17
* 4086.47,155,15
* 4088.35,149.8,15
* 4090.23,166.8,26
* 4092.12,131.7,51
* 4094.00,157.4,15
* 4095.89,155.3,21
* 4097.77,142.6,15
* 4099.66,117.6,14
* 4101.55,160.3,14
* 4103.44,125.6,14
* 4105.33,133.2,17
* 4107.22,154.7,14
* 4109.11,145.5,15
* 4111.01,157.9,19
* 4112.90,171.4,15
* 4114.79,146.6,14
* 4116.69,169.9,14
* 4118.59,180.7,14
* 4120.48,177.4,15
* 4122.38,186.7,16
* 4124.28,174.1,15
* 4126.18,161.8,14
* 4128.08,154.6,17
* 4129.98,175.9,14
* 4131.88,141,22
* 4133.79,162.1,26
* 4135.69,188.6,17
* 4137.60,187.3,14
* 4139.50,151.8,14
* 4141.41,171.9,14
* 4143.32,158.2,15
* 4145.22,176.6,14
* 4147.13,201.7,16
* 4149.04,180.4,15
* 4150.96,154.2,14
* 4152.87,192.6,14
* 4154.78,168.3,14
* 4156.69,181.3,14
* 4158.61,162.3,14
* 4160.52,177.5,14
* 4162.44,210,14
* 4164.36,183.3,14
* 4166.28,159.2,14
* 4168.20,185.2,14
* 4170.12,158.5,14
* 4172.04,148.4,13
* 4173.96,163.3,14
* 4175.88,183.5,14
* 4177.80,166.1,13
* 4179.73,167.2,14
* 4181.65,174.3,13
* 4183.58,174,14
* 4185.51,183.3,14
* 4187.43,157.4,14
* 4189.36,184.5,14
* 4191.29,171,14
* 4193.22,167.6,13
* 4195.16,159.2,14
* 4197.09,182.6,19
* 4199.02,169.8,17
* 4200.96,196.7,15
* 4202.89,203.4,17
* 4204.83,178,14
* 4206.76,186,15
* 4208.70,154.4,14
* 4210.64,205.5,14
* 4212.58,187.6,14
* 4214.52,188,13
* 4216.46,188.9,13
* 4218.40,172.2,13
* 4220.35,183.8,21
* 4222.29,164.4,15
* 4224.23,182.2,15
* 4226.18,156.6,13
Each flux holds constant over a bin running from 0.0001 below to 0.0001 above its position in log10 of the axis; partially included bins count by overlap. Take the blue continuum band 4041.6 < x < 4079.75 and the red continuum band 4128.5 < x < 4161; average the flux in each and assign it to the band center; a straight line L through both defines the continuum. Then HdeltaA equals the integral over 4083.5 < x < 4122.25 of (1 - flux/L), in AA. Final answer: 3.8 AA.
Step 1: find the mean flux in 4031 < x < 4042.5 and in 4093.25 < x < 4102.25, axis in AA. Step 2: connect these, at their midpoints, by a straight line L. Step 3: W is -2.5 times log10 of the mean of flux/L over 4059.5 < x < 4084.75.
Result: -0.08 mag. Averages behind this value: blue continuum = 172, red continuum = 146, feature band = 169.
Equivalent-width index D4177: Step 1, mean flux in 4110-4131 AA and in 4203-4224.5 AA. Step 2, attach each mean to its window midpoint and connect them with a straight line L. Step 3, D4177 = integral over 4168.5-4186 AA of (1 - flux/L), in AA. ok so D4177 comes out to 0.8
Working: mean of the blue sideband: 169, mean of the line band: 169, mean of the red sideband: 182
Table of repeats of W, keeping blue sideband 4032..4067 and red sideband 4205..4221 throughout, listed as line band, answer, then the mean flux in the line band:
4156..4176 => 0.04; 173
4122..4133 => 0.08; 164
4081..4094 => 0.11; 157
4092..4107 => 0.23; 142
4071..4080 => 0.07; 162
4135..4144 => 0.04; 171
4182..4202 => 0.04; 175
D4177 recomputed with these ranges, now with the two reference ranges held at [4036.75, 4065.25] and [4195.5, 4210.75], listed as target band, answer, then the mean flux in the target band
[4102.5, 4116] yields 2.1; 148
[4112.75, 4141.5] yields 1.3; 169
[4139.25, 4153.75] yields 0.3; 174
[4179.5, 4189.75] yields 0.4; 173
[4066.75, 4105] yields 3.8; 157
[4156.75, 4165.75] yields -0.1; 182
